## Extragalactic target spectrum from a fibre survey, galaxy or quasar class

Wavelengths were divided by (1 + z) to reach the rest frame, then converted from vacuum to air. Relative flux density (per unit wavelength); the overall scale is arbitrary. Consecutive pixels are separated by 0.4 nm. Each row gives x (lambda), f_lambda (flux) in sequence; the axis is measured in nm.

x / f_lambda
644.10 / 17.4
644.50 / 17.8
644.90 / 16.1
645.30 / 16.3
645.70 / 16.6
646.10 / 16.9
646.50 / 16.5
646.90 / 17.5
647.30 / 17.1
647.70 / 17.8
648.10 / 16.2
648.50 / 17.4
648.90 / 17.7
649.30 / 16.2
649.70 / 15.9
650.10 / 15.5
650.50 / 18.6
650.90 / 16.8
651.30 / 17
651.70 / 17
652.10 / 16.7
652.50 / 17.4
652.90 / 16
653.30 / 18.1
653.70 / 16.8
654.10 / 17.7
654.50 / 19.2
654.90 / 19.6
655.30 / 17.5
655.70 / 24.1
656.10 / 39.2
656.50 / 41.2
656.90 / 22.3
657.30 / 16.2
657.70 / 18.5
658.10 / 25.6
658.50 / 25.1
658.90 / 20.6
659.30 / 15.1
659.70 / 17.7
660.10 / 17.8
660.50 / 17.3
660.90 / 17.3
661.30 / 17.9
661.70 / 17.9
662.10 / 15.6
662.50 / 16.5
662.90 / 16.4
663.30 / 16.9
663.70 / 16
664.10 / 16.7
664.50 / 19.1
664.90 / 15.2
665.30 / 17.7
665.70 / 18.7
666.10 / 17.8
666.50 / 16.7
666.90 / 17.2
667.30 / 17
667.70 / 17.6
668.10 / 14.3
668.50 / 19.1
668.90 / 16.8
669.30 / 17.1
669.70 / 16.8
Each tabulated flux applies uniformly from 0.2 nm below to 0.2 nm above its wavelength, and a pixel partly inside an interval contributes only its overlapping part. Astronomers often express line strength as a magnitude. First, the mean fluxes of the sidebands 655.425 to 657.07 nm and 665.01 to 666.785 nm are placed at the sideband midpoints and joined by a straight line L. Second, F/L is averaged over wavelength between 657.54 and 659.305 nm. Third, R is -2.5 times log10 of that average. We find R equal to 0.283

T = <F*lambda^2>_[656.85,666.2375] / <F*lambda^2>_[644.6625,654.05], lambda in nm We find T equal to 1.1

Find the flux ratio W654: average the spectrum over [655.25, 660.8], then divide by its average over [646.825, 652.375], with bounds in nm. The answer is 1.3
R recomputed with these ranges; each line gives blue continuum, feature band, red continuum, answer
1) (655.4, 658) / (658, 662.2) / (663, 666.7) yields 0.20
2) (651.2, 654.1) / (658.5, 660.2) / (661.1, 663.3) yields -0.11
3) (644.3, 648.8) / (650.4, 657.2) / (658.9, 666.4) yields -0.22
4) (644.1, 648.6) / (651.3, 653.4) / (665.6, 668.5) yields 0.00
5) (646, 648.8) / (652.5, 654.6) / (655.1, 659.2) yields 0.25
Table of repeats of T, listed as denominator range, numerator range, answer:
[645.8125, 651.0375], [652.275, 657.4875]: 1.32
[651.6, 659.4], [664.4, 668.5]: 0.83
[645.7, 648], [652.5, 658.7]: 1.34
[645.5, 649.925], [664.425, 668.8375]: 1.08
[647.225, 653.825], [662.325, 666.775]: 1.05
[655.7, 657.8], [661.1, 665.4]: 0.62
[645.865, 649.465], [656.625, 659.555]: 1.27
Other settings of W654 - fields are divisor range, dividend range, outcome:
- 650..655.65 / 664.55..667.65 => 0.98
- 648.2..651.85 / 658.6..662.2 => 1.05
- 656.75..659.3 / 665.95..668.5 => 0.81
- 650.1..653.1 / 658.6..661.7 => 1.06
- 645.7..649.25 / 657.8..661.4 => 1.14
